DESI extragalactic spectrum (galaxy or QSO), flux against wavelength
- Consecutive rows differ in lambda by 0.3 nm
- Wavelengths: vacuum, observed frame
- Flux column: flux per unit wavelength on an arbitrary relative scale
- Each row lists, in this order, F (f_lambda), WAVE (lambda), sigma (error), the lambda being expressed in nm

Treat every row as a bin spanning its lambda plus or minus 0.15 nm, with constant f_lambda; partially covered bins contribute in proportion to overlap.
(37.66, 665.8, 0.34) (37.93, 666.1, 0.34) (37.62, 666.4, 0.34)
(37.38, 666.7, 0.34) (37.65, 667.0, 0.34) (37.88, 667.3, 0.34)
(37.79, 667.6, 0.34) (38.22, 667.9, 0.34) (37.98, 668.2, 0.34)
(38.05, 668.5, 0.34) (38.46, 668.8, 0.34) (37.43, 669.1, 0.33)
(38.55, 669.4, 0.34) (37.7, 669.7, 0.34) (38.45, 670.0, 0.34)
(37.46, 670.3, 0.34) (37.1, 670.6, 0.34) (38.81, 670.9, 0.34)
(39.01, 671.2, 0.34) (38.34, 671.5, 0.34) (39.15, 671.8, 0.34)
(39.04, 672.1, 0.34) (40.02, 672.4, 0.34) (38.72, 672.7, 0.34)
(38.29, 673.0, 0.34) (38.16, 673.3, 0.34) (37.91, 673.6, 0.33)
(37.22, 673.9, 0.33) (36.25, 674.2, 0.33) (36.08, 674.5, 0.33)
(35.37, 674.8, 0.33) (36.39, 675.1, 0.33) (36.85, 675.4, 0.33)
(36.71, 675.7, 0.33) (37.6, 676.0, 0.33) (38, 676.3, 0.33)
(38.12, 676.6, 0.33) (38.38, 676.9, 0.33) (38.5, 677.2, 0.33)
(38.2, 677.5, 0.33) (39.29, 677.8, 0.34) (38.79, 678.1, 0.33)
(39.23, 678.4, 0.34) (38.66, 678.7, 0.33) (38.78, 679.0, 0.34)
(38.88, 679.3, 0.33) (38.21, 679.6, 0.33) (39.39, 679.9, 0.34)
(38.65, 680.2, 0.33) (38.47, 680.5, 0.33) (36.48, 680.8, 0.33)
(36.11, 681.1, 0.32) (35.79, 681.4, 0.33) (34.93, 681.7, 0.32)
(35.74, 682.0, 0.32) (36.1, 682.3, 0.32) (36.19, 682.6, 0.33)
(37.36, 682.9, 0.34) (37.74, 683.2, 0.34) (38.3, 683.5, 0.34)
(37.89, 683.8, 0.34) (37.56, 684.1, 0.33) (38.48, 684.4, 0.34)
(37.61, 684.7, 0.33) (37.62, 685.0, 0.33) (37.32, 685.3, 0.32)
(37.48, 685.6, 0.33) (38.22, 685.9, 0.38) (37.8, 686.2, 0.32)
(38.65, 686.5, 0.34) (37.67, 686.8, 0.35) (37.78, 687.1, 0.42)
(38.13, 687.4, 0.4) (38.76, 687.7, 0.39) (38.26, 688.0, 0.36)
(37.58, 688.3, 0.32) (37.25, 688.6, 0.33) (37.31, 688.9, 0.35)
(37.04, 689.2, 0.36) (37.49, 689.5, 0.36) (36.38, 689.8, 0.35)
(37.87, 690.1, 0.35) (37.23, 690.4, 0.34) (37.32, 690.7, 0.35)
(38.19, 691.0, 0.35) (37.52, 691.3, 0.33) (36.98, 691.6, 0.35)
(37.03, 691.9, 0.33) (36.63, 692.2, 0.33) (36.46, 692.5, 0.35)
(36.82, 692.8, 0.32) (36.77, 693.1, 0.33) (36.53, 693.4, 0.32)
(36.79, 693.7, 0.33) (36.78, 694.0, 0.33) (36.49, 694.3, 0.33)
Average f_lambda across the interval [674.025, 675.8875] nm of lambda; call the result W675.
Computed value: 36.3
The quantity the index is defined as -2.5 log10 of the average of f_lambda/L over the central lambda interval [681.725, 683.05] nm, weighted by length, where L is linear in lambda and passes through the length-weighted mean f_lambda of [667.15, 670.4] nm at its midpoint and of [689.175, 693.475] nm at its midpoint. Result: 0.04 mag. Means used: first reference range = 38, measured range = 36.2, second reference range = 37.1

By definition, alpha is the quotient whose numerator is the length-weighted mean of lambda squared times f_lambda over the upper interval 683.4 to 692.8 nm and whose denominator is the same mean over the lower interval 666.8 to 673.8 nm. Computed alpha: 1.04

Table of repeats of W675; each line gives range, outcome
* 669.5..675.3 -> 37.9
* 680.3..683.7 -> 36.7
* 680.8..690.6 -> 37.3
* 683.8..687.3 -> 37.8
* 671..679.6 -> 38.1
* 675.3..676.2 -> 37.1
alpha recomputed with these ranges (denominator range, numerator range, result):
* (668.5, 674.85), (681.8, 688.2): 1.03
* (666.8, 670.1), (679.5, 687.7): 1.03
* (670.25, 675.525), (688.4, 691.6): 1.04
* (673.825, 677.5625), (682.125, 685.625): 1.03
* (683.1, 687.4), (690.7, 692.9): 1.00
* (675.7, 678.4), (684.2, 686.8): 1.01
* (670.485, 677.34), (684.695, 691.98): 1.04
